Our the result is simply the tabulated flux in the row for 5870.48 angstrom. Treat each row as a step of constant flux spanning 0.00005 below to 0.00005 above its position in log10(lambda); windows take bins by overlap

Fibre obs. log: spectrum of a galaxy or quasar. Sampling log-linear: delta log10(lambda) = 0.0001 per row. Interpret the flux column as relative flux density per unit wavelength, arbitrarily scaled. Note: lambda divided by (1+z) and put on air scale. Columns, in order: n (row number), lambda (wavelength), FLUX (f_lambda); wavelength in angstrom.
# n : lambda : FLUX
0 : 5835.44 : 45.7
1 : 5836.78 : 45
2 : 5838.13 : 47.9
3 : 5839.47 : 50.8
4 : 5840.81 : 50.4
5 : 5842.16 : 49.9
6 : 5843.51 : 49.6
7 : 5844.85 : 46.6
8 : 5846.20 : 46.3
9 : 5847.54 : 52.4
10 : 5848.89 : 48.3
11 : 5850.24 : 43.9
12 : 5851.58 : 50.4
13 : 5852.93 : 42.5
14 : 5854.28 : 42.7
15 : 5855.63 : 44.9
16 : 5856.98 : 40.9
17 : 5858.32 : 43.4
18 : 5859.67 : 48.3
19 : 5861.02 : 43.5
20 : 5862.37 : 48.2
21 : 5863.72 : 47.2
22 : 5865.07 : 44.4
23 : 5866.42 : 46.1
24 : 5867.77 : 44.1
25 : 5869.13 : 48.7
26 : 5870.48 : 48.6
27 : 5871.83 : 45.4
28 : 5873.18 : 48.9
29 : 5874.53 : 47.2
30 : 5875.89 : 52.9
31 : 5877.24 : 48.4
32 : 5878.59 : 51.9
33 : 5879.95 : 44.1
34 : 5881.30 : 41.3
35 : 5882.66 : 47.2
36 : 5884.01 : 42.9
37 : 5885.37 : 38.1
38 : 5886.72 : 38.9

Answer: 48.6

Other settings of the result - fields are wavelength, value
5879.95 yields 44.1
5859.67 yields 48.3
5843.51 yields 49.6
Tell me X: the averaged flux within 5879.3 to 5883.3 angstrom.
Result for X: 44.2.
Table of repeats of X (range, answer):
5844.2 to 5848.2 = 48.5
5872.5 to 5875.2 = 48.1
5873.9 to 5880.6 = 48.9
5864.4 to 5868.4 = 44.9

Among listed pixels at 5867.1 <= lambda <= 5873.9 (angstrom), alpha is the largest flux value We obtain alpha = 48.9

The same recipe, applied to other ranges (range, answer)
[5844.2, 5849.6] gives 52.4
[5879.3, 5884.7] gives 47.2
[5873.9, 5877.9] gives 52.9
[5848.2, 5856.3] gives 50.4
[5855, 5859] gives 44.9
